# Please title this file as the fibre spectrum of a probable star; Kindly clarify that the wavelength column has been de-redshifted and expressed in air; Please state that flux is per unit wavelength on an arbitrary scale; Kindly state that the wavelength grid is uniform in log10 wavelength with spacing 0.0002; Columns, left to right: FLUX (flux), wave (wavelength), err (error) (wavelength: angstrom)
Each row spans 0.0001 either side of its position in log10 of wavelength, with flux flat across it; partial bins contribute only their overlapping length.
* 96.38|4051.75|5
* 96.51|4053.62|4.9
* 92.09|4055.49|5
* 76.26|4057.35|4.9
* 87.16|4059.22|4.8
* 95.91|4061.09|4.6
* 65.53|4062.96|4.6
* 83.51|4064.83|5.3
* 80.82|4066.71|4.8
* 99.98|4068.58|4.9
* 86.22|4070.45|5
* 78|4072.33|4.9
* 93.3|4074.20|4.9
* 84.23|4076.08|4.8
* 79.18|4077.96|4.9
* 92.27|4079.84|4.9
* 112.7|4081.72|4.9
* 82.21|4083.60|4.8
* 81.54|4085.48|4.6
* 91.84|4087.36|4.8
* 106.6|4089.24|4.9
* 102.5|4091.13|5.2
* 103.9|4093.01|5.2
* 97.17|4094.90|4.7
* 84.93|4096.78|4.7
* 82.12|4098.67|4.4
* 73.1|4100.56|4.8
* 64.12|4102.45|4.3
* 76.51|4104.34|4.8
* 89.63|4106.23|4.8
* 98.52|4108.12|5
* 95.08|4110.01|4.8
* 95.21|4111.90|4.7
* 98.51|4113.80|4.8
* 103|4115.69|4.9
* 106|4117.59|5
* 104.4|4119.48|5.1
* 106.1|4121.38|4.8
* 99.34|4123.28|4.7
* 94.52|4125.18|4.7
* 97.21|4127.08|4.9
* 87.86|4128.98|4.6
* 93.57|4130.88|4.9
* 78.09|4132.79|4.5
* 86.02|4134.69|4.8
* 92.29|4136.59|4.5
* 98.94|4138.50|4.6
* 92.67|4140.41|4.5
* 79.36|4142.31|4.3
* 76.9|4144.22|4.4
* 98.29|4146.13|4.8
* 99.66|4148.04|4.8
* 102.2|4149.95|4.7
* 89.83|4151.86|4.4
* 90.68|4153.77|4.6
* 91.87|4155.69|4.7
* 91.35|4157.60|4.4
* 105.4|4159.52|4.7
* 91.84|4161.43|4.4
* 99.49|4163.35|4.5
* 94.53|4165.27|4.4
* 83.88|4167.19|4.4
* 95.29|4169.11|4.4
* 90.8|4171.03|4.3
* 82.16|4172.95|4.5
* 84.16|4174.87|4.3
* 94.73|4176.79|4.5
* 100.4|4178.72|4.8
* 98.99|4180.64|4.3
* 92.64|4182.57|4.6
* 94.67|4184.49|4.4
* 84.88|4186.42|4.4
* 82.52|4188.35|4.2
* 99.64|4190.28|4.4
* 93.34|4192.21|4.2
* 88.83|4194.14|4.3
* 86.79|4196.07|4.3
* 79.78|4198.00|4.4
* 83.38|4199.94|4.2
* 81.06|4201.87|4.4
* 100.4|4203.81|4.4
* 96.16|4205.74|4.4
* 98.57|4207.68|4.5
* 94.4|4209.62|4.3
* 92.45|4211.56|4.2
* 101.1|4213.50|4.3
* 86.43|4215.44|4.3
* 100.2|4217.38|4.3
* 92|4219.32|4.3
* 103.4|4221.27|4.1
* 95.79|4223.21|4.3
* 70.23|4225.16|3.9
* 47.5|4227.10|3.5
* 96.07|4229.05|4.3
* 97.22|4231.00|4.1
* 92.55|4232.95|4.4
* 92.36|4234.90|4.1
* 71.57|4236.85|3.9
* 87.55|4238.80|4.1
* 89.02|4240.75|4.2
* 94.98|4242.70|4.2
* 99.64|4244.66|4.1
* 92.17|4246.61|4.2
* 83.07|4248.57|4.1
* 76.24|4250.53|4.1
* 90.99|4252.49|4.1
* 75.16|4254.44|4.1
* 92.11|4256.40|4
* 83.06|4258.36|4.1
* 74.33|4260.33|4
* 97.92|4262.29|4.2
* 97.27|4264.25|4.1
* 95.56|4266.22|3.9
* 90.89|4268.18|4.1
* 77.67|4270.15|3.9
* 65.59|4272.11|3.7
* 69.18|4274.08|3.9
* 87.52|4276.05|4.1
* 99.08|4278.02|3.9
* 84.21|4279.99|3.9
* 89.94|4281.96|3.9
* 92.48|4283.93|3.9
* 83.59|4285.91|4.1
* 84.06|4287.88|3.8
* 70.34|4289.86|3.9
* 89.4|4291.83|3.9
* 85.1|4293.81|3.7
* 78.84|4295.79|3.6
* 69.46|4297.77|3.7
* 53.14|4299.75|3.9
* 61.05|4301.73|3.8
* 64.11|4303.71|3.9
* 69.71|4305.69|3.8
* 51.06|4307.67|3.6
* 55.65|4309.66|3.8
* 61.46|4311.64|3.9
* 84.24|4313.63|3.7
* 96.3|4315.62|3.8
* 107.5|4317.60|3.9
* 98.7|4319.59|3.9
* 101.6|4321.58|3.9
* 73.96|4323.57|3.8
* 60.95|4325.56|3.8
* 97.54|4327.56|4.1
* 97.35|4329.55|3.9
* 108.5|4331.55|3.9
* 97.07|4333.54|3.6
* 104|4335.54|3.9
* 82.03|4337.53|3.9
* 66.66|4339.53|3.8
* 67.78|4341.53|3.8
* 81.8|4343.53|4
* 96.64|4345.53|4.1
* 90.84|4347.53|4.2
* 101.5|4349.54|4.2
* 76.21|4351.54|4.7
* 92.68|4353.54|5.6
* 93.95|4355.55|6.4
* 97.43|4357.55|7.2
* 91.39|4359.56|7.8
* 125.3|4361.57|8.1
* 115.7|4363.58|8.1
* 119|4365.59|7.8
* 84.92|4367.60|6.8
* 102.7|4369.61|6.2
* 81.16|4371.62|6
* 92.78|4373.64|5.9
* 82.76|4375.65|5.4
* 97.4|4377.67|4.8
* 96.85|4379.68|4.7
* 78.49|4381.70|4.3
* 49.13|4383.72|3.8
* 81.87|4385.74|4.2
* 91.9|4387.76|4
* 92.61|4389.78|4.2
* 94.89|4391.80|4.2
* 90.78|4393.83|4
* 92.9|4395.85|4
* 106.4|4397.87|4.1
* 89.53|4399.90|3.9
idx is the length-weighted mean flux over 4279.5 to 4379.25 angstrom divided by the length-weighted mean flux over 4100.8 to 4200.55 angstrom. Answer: 0.9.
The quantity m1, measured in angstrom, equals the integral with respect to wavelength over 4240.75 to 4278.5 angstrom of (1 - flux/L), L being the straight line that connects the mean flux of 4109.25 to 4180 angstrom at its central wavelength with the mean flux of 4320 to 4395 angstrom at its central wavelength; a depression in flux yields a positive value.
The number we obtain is 2.4 angstrom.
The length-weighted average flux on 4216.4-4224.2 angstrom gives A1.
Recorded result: 97.8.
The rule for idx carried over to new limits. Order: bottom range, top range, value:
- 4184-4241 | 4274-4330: 0.90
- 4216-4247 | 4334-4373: 1.05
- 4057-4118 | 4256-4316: 0.88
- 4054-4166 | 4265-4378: 0.94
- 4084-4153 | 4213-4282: 0.94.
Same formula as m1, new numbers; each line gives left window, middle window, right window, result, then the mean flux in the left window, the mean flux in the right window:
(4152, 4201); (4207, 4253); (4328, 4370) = 1.51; 91.2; 94.9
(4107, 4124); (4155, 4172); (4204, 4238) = 0.35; 101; 90.1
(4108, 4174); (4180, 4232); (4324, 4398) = 1.59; 93.9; 91.1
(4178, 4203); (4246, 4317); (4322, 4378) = 8.78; 89.7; 92.2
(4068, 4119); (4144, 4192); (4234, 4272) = -2.01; 91.1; 87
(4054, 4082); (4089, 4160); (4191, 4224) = -2.91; 86.7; 92.6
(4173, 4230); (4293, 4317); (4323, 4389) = 5.48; 90.2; 90.4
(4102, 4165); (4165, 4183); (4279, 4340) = -0.19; 93.4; 81.4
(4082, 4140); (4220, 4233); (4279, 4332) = -0.09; 92.6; 80.1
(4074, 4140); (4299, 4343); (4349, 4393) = 5.88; 92.3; 92.6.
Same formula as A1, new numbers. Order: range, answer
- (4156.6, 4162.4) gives 96.2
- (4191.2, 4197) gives 89.8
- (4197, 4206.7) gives 88.2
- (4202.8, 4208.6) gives 98.2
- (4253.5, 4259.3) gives 83.5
